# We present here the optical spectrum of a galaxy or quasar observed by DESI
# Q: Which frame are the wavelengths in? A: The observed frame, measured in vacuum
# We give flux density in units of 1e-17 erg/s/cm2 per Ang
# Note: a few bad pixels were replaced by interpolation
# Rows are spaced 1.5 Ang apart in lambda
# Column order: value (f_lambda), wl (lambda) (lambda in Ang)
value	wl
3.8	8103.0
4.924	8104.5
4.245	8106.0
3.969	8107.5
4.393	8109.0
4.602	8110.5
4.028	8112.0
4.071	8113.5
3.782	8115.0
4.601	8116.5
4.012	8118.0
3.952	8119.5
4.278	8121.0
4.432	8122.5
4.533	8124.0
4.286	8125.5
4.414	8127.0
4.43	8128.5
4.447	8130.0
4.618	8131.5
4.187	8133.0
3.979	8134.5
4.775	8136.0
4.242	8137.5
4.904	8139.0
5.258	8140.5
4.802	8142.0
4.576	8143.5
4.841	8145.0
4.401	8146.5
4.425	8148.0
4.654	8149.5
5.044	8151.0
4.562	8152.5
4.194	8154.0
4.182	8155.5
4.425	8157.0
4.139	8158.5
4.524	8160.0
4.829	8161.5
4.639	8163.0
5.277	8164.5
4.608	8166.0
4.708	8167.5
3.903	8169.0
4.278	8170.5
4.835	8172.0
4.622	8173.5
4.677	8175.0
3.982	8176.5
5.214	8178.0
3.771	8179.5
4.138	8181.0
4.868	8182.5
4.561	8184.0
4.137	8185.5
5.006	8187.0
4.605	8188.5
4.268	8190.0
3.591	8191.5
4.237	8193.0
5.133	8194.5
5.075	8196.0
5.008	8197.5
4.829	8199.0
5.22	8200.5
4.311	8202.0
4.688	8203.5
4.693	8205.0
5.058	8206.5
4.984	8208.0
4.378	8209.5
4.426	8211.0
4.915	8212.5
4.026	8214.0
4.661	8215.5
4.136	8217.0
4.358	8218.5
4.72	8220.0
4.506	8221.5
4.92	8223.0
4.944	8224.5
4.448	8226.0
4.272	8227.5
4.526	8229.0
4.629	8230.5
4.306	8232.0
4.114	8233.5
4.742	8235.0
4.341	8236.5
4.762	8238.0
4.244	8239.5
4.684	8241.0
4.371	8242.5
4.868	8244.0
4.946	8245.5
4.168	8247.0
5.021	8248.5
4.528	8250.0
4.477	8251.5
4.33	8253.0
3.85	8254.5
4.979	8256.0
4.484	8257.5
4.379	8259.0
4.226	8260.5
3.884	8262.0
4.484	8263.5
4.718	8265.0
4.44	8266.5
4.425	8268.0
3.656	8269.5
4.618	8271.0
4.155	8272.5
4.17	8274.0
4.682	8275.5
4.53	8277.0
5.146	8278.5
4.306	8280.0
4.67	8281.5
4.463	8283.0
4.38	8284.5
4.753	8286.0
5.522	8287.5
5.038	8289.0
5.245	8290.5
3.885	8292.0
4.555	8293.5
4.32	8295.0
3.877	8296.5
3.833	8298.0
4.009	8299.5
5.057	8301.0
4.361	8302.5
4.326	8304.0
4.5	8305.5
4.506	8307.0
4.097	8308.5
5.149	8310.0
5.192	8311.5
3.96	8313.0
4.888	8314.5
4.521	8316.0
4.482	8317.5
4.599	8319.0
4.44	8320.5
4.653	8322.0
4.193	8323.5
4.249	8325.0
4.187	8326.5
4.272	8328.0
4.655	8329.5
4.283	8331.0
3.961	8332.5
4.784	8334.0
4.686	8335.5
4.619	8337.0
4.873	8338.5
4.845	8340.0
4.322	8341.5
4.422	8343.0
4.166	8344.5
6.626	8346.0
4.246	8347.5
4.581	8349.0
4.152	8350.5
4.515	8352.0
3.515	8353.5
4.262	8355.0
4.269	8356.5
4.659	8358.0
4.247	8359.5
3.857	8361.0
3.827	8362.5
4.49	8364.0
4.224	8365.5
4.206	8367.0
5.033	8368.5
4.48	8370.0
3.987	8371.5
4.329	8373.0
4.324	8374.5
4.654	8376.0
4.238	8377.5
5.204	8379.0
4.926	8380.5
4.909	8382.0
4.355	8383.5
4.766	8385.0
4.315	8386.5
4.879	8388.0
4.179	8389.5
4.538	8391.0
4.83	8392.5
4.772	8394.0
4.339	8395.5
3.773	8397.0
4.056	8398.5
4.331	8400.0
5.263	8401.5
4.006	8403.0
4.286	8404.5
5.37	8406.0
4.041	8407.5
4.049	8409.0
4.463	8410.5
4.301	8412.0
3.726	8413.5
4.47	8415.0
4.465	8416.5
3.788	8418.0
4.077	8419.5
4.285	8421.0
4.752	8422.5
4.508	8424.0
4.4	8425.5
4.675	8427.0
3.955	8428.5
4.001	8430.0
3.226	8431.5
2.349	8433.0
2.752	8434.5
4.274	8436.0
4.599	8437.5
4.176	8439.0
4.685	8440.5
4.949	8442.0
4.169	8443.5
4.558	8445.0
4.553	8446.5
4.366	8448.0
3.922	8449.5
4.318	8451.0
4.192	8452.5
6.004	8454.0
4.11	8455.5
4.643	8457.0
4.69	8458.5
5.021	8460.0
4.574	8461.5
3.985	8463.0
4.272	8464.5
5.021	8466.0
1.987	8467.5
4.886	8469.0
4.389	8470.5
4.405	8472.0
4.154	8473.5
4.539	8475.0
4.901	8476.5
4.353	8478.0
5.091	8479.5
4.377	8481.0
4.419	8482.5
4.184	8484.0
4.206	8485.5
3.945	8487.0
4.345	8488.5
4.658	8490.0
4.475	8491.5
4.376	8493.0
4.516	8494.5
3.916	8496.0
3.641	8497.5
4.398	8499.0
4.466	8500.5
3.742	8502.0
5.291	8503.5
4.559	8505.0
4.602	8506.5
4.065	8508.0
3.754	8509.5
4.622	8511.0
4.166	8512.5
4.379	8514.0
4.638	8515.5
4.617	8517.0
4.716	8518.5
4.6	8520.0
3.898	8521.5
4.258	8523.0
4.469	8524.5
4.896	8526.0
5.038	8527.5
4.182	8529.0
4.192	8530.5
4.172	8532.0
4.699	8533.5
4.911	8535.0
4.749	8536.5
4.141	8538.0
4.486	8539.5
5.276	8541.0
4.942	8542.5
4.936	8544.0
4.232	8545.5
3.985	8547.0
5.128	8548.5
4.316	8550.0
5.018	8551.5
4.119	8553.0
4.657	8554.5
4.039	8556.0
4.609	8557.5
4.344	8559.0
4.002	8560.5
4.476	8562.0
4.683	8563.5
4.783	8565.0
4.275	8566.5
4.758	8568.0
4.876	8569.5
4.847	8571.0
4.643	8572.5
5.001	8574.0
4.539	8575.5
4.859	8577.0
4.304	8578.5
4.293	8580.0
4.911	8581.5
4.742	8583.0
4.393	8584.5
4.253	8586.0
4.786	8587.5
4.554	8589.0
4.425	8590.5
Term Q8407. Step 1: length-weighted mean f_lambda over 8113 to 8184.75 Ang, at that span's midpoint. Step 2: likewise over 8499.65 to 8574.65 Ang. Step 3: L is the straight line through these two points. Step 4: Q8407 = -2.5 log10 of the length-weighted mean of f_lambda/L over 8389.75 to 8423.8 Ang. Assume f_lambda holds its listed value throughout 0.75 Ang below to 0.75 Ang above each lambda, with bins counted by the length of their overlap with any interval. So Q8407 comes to 0.036 mag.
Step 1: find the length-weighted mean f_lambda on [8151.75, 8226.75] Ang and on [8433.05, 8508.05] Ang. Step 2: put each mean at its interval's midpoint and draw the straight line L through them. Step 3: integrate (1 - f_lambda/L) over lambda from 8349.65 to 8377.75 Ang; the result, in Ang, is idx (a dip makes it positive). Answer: 1.0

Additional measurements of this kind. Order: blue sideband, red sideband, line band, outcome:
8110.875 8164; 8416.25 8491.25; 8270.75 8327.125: -1.80 Ang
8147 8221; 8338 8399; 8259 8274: 0.77 Ang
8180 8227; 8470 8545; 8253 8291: 0.41 Ang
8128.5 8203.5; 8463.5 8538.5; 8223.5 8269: 0.35 Ang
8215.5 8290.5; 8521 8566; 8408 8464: 3.14 Ang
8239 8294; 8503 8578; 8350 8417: 1.98 Ang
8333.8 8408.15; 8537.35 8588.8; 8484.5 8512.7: 1.52 Ang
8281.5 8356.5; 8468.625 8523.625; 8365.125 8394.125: -0.57 Ang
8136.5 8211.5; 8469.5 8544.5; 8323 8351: -0.08 Ang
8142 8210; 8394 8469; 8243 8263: 0.08 Ang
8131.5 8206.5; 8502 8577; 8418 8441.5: 2.58 Ang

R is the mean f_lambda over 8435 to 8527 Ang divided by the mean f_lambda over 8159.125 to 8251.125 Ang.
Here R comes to 1.0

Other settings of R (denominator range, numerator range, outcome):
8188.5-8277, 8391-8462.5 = 0.96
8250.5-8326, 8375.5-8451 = 0.97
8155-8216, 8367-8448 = 0.95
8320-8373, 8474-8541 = 1.00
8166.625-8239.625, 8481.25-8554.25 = 0.98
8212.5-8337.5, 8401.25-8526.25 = 0.96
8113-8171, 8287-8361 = 1.01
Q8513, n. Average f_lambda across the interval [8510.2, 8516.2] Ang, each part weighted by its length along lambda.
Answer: 4.44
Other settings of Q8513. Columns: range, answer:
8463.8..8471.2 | 4.11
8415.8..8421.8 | 4.16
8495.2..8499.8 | 4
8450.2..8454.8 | 4.82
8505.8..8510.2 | 4.14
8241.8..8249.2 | 4.67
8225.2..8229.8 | 4.42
